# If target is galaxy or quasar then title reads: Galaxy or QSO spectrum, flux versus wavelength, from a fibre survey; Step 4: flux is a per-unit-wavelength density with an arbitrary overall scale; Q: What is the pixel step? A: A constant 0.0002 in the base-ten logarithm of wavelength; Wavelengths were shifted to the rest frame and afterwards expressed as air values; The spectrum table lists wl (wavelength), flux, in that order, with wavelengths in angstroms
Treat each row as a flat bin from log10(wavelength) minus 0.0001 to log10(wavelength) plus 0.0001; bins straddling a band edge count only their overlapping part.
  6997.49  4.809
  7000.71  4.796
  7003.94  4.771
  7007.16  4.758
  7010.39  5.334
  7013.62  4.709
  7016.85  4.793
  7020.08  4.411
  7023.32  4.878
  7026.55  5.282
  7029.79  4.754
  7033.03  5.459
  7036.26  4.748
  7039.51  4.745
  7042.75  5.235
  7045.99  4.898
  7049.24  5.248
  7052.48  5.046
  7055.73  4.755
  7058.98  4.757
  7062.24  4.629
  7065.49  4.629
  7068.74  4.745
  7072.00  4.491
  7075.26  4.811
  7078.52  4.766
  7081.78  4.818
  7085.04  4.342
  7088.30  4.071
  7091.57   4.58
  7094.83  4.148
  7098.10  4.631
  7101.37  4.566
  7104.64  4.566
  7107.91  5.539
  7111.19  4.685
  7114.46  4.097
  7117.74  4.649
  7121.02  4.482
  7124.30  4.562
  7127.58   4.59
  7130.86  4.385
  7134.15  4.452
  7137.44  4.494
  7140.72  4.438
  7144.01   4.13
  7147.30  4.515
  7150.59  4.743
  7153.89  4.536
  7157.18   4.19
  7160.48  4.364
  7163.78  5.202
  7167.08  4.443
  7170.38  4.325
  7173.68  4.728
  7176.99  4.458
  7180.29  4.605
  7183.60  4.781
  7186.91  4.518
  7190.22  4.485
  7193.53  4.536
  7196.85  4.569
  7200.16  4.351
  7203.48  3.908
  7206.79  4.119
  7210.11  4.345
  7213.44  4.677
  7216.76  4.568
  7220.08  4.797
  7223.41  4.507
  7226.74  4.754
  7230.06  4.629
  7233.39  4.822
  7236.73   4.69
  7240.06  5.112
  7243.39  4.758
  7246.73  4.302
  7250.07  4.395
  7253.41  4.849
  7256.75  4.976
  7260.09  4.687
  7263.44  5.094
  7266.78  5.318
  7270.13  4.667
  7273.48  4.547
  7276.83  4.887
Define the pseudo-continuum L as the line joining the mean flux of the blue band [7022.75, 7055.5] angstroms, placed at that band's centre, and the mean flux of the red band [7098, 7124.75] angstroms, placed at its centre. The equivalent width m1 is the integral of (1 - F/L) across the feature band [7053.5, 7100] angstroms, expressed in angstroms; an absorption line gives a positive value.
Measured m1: 2.30 angstroms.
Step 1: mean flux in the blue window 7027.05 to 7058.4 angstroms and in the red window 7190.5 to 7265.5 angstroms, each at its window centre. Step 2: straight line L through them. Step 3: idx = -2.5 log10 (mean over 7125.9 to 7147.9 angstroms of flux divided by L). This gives 0.088 mag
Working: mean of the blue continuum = 4.99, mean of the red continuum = 4.61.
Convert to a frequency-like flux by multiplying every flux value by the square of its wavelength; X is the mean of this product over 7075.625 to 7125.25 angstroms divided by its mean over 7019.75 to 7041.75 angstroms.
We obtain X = 0.9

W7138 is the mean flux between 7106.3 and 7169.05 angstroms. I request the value 4.55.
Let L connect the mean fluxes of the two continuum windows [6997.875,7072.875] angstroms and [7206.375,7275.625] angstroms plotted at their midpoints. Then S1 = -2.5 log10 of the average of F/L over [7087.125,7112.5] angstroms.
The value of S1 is 0.05 mag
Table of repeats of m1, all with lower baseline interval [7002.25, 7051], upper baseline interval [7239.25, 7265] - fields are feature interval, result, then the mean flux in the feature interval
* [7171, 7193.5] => 1.1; 4.58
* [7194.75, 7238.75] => 2.4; 4.52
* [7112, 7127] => 1.2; 4.47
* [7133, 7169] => 2.5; 4.5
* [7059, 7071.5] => 0.6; 4.66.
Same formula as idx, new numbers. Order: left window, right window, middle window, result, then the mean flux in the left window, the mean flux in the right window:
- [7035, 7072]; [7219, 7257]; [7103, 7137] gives 0.05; 4.84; 4.7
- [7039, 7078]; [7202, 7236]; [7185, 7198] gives 0.01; 4.83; 4.52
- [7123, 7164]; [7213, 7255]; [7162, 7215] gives 0.02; 4.48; 4.68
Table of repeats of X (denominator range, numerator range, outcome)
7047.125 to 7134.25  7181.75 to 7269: 1.04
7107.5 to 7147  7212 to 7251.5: 1.07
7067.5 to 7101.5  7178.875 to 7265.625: 1.06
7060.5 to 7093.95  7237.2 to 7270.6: 1.11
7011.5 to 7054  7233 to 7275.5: 1.03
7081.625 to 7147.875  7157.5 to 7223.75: 1.02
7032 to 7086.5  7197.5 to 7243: 0.99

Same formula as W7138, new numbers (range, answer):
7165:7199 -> 4.55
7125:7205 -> 4.49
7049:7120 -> 4.65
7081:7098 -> 4.39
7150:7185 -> 4.57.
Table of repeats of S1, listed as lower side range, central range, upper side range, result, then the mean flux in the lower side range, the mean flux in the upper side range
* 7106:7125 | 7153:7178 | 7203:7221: 0.00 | 4.67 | 4.42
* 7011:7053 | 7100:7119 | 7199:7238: 0.02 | 4.95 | 4.51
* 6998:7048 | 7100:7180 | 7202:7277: 0.05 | 4.91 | 4.67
